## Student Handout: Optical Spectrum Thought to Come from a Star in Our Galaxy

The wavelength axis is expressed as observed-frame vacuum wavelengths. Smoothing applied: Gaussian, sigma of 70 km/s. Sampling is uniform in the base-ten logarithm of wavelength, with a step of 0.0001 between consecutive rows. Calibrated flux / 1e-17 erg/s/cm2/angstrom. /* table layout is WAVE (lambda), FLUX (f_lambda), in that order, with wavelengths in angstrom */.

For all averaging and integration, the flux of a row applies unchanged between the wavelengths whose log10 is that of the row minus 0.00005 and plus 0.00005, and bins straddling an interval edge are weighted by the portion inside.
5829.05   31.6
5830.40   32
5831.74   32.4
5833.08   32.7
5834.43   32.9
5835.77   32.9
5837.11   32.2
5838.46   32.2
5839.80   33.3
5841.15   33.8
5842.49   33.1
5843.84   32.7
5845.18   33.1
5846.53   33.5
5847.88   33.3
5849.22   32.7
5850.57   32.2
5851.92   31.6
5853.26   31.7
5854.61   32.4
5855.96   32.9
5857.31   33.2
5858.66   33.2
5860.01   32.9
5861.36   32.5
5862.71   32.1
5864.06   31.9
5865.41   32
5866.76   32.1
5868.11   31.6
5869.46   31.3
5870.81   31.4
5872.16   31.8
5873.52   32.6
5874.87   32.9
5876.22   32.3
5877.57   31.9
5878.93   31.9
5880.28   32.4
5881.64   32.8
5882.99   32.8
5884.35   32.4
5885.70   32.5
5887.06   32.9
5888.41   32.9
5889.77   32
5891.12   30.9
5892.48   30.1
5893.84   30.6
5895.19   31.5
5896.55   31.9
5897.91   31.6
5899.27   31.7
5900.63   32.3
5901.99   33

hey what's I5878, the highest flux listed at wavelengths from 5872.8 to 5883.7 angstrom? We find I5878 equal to 32.9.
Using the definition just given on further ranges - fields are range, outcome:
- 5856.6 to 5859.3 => 33.2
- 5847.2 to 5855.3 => 33.3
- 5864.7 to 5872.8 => 32.1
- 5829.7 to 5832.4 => 32.4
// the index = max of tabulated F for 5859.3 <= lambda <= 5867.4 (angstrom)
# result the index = 32.9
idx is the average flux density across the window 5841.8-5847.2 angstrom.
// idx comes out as 33.1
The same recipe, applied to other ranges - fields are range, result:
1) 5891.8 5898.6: 31.1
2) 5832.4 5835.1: 32.8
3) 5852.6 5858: 32.5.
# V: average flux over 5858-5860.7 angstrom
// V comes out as 33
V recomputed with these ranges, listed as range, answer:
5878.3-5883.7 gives 32.5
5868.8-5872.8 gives 31.5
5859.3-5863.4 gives 32.5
